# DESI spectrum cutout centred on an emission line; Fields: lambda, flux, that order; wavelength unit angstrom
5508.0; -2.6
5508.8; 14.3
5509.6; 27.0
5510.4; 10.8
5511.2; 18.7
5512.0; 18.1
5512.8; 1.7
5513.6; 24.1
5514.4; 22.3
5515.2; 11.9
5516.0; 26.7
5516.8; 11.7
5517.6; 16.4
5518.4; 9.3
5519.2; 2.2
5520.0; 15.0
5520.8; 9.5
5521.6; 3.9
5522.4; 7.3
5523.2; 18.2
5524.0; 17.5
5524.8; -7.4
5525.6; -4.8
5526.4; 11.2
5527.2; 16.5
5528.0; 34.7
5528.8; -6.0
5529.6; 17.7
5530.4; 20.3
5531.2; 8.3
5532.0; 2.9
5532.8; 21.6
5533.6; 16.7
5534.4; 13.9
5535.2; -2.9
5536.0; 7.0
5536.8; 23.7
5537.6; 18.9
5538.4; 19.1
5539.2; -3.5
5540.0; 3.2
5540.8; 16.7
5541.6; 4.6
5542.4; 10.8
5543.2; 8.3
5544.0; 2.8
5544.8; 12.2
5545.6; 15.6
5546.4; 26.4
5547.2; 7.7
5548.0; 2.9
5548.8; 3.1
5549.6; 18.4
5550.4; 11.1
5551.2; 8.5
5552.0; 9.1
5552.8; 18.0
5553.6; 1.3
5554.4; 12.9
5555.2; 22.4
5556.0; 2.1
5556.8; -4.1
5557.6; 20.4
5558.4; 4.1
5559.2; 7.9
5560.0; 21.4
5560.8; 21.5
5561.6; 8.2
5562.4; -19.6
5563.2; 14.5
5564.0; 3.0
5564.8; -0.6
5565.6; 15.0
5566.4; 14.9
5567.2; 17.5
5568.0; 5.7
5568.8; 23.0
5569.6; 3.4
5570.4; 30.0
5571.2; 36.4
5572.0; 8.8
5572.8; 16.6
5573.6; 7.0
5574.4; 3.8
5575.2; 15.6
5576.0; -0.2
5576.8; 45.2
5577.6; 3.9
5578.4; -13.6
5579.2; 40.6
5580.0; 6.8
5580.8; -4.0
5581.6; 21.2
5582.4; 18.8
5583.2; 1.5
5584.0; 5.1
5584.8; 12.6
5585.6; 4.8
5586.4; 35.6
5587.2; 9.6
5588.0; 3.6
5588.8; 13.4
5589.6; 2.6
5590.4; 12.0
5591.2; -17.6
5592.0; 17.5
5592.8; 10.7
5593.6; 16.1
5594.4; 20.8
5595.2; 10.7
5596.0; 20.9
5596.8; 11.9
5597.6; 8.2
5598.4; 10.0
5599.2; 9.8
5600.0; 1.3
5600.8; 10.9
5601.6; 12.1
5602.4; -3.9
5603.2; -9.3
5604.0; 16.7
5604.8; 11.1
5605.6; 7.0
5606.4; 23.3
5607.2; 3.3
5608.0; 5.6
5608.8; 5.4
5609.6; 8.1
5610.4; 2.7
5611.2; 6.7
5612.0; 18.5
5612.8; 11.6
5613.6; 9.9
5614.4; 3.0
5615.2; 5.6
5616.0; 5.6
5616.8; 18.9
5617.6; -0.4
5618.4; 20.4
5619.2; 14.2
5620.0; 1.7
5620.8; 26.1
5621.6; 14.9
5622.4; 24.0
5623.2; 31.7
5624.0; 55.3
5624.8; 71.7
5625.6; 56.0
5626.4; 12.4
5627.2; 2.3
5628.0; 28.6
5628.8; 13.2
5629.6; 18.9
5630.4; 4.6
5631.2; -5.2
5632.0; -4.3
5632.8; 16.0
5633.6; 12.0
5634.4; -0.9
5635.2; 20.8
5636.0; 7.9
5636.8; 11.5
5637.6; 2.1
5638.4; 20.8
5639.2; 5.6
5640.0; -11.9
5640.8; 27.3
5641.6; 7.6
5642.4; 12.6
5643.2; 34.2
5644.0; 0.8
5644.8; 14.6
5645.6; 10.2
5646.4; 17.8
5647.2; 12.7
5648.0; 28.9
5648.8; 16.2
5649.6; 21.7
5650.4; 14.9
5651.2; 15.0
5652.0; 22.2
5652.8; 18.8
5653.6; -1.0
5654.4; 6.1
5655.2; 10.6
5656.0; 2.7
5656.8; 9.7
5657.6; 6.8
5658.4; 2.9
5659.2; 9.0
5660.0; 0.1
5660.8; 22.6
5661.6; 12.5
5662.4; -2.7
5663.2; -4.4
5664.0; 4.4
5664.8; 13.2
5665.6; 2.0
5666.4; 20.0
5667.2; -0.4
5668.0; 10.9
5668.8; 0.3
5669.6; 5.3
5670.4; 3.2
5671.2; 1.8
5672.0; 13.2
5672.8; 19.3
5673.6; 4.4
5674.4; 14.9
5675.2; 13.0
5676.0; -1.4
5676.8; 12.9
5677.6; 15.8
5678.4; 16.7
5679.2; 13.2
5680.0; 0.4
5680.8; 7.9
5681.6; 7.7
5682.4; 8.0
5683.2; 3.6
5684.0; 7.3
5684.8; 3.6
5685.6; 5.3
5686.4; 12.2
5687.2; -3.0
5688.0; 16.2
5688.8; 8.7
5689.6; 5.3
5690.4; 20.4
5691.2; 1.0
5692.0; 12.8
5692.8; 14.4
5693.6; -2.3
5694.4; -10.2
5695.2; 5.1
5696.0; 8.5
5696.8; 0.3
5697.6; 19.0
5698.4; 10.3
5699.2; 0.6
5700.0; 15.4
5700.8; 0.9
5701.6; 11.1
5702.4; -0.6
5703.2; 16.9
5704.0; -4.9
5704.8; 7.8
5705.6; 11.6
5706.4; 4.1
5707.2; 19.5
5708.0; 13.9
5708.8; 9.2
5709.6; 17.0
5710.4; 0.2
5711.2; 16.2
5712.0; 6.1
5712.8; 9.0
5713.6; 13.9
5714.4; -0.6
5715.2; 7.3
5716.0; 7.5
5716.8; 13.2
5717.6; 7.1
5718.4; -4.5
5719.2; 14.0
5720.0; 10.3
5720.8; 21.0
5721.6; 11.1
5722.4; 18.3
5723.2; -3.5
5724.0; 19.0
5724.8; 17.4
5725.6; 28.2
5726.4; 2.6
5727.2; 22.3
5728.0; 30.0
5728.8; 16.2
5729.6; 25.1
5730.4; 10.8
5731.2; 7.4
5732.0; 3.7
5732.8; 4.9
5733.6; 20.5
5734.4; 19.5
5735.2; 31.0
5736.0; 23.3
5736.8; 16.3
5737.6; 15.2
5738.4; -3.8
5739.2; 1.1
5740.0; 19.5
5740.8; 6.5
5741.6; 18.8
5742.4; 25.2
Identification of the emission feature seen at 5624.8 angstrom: [O III]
